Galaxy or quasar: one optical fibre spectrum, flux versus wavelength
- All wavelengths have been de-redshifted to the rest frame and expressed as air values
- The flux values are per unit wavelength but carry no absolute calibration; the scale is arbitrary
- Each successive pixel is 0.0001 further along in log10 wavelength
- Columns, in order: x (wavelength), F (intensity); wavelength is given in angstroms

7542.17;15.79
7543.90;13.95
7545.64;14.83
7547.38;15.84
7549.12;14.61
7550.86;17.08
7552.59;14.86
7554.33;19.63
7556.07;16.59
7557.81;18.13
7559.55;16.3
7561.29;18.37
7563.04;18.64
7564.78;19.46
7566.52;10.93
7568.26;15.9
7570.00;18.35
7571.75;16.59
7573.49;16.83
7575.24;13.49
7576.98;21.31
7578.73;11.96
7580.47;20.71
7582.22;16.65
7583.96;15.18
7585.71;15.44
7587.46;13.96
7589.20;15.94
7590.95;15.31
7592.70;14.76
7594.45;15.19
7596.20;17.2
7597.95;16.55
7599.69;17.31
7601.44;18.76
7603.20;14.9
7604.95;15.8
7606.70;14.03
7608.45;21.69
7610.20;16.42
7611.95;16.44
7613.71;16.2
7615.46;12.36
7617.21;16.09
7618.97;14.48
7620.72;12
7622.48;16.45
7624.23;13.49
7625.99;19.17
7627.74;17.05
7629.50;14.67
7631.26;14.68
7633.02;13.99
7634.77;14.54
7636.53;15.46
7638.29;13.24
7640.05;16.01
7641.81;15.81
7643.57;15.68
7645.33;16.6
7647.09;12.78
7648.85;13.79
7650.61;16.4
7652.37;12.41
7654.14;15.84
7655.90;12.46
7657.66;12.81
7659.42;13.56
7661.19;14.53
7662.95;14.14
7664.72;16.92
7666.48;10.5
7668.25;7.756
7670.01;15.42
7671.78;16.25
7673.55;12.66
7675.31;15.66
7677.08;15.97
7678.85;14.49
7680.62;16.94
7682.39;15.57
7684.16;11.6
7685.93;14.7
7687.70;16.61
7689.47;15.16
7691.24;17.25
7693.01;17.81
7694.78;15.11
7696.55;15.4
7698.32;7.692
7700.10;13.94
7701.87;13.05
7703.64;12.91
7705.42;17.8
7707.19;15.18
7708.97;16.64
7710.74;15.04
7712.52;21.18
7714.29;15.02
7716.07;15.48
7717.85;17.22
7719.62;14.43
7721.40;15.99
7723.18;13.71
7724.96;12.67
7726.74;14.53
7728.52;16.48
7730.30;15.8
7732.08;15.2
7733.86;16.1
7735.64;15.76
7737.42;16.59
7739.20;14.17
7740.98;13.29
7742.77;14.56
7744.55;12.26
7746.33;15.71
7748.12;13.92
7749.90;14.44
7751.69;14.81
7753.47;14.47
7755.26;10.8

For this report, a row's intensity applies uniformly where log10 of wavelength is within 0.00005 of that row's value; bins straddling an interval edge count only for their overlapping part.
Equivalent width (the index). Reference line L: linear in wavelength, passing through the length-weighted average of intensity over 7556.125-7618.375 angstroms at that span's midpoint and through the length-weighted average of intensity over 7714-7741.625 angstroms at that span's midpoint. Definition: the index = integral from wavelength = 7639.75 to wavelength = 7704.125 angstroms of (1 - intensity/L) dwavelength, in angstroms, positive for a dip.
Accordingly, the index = 5.22 angstroms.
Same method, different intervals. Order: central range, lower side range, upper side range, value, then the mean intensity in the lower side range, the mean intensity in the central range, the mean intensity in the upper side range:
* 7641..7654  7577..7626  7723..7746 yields 0.6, 15.9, 14.8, 14.8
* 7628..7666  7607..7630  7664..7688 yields 1.3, 15.9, 14.6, 14.3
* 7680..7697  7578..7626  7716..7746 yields -0.4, 15.8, 15.6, 15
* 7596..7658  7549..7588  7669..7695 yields 2.4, 16.6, 15.4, 15.4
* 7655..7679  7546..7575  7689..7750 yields 2.8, 16.6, 13.8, 15.1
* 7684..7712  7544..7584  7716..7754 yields 0.6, 16.6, 14.9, 14.9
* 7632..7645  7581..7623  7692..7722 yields 0.5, 15.8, 15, 15.3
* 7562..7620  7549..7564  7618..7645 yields 0.3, 17.3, 16.2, 15.1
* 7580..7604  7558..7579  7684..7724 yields 0.3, 16.7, 16.2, 15.2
